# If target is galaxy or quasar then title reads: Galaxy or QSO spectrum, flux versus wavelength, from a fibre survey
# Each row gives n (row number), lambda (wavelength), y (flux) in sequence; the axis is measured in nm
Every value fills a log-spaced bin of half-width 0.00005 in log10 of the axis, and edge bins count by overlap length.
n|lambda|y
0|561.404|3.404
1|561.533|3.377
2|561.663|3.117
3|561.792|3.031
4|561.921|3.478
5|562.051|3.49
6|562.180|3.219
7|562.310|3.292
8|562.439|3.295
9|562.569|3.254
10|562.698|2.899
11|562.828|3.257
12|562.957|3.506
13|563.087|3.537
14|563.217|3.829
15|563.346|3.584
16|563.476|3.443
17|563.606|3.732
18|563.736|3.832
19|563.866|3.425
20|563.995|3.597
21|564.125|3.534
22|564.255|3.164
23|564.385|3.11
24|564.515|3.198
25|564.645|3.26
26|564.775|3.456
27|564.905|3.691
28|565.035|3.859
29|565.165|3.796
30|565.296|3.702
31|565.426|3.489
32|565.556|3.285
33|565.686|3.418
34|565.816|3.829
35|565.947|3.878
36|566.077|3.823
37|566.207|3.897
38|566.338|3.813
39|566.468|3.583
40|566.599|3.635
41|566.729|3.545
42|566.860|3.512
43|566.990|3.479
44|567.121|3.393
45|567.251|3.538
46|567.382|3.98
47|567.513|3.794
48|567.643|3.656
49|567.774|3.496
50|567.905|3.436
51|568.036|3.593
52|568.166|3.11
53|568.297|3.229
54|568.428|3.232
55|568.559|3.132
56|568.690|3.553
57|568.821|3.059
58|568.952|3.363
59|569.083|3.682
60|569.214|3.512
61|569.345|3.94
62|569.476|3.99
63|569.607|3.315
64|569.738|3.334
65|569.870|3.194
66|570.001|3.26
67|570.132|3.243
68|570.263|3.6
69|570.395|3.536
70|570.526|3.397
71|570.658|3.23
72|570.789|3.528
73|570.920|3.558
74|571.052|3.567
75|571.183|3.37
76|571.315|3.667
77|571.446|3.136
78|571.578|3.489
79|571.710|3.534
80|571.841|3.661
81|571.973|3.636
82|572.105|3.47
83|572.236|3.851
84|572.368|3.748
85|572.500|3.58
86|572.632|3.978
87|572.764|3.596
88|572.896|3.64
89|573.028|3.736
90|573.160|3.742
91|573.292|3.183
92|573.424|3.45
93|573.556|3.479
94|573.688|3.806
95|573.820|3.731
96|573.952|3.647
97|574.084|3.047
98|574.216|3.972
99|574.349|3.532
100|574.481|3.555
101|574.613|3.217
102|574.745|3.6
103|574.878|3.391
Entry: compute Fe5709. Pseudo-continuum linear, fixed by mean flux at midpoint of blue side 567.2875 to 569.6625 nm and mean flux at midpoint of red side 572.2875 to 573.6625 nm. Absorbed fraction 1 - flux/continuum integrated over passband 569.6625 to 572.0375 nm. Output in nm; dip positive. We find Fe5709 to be 0.08 nm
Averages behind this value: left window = 3.51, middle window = 3.44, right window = 3.62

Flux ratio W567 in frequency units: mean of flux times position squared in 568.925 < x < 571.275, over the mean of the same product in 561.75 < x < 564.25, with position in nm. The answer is 1.04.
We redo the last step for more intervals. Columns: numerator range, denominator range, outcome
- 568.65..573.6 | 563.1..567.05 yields 1.00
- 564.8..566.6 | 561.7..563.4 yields 1.11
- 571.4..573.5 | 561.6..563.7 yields 1.10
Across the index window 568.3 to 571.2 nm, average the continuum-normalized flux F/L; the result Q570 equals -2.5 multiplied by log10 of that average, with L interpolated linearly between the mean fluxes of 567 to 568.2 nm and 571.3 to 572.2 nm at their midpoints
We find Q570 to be 0.03 mag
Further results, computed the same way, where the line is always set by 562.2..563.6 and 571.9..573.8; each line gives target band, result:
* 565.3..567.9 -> -0.044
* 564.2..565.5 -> -0.009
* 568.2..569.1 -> 0.077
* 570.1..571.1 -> 0.037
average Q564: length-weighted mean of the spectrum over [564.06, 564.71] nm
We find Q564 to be 3.25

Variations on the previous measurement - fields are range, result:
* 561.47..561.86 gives 3.18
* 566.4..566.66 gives 3.61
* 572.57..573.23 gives 3.73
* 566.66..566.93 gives 3.54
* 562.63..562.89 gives 3.08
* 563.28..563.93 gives 3.6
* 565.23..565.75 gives 3.47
